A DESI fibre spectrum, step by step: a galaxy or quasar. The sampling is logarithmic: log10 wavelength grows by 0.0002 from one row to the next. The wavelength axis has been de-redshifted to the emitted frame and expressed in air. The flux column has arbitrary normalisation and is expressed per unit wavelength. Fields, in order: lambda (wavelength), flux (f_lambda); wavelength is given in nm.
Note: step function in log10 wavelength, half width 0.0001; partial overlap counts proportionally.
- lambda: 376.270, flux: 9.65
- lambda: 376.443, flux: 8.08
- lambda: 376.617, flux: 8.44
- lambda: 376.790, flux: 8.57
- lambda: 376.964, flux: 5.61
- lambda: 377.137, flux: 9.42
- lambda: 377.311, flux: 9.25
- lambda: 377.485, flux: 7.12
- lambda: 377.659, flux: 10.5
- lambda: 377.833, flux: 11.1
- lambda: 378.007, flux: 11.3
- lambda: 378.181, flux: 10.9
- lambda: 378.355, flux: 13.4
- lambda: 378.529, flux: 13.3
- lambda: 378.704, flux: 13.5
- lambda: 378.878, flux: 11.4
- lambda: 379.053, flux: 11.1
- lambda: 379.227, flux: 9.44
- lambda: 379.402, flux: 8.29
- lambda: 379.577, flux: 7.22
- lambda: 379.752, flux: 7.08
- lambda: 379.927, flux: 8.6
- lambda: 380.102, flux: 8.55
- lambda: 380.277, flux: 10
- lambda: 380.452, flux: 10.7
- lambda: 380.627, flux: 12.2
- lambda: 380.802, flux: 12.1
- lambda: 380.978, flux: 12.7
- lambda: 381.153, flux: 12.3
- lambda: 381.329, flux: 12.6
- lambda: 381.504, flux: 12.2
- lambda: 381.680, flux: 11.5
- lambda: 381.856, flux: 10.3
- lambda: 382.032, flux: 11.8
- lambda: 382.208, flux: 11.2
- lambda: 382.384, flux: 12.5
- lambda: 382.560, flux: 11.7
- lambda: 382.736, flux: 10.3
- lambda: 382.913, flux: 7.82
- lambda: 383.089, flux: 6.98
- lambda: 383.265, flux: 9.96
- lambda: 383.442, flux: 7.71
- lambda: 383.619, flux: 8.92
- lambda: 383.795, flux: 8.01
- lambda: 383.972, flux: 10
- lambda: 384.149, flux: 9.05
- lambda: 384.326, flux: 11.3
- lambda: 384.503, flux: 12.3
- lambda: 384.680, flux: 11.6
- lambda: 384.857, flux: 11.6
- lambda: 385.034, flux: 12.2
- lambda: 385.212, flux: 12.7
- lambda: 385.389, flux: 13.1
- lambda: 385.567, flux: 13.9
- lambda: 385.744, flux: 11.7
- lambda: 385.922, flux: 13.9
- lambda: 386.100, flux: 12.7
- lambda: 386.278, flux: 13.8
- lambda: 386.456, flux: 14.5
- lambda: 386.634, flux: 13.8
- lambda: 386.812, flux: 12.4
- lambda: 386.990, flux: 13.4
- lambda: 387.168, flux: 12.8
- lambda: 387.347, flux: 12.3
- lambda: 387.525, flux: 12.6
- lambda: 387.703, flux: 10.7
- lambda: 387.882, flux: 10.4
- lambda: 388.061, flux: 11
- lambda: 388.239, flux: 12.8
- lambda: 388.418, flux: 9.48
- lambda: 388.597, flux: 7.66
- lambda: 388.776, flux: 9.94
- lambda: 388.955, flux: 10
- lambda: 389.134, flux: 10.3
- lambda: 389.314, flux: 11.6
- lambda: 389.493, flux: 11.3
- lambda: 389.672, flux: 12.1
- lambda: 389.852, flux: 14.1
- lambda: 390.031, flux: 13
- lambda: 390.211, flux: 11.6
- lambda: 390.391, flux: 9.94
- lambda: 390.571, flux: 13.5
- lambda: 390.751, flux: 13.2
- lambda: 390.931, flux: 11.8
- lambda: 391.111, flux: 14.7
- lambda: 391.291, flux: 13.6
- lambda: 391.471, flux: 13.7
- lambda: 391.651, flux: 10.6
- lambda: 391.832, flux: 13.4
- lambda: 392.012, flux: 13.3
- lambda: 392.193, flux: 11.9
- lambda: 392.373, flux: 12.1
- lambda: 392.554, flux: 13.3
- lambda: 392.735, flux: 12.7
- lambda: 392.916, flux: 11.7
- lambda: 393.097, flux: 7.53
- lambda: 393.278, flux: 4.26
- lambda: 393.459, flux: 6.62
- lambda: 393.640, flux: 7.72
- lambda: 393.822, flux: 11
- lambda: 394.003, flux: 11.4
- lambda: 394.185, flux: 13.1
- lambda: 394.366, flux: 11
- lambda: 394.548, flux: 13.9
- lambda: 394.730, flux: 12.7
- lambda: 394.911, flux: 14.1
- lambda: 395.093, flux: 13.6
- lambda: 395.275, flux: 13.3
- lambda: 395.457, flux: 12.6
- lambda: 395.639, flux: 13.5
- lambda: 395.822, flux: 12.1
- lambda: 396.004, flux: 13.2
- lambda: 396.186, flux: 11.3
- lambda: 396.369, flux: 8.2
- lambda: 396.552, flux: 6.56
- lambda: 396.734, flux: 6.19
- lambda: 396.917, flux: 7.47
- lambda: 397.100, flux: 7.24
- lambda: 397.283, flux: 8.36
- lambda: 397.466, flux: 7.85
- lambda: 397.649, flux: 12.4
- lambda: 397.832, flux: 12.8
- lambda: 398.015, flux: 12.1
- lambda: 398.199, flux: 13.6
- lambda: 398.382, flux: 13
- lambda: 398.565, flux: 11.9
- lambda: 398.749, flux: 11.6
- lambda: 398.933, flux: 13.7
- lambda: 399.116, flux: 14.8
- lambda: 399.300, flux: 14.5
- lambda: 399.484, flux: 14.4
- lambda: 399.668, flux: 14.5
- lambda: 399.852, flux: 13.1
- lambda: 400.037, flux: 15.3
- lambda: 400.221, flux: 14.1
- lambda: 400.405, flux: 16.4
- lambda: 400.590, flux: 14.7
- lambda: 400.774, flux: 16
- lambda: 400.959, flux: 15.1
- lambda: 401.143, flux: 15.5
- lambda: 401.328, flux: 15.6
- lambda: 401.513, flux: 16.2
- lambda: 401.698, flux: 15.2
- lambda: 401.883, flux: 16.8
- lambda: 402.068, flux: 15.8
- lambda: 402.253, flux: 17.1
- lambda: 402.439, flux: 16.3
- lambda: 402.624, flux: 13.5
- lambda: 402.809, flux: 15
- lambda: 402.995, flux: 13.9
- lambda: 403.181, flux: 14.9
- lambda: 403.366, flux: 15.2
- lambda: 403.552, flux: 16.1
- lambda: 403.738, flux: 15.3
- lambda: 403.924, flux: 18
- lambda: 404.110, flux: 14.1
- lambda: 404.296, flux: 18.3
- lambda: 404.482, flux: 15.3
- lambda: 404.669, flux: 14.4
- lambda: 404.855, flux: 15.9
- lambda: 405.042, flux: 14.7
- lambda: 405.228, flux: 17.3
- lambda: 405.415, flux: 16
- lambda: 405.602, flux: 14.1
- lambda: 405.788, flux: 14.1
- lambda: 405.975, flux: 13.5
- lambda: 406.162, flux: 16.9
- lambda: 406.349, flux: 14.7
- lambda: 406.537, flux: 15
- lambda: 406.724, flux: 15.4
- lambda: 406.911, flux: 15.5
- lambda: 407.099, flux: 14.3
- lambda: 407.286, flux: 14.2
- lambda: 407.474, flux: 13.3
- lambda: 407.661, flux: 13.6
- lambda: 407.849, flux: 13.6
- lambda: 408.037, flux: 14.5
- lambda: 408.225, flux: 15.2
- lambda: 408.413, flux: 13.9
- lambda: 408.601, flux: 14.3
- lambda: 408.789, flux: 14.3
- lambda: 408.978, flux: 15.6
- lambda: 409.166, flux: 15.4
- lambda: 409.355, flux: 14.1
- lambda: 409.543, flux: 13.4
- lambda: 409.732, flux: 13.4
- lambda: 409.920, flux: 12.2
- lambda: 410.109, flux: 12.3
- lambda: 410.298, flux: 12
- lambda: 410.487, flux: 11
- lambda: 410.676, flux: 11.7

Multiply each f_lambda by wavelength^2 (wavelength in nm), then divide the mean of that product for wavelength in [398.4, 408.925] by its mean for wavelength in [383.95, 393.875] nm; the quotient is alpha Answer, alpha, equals 1.38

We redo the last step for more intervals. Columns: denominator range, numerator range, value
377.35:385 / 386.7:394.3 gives 1.14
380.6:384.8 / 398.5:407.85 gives 1.56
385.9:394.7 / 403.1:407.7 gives 1.40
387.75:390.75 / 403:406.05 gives 1.48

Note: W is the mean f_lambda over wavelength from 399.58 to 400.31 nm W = 14.2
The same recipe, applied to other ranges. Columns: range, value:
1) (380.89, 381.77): 12.3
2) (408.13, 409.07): 14.7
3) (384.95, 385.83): 12.7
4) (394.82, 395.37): 13.7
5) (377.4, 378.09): 10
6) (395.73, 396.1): 12.6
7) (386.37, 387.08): 13.5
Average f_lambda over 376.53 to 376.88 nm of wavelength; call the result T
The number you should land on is 8.48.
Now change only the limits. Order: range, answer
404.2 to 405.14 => 15.7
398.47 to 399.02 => 12.4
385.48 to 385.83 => 12.8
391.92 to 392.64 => 12.7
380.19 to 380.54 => 10.4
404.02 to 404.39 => 16.2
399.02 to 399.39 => 14.7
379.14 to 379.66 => 8.32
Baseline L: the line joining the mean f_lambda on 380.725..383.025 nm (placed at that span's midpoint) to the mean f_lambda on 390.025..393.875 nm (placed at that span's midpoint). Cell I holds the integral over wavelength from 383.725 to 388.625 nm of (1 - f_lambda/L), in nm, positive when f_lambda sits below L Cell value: -0.22 nm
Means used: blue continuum 11.4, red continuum 11.4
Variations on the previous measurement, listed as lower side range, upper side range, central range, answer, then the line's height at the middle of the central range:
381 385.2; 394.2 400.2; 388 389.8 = 0.08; 11.2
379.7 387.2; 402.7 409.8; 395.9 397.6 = 0.61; 13.4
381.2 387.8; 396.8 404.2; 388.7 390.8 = 0.11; 12.3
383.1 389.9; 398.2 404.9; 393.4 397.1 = 0.71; 13.5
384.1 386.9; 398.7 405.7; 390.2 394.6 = 0.71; 13.7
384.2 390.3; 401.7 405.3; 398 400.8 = 0.14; 14.7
